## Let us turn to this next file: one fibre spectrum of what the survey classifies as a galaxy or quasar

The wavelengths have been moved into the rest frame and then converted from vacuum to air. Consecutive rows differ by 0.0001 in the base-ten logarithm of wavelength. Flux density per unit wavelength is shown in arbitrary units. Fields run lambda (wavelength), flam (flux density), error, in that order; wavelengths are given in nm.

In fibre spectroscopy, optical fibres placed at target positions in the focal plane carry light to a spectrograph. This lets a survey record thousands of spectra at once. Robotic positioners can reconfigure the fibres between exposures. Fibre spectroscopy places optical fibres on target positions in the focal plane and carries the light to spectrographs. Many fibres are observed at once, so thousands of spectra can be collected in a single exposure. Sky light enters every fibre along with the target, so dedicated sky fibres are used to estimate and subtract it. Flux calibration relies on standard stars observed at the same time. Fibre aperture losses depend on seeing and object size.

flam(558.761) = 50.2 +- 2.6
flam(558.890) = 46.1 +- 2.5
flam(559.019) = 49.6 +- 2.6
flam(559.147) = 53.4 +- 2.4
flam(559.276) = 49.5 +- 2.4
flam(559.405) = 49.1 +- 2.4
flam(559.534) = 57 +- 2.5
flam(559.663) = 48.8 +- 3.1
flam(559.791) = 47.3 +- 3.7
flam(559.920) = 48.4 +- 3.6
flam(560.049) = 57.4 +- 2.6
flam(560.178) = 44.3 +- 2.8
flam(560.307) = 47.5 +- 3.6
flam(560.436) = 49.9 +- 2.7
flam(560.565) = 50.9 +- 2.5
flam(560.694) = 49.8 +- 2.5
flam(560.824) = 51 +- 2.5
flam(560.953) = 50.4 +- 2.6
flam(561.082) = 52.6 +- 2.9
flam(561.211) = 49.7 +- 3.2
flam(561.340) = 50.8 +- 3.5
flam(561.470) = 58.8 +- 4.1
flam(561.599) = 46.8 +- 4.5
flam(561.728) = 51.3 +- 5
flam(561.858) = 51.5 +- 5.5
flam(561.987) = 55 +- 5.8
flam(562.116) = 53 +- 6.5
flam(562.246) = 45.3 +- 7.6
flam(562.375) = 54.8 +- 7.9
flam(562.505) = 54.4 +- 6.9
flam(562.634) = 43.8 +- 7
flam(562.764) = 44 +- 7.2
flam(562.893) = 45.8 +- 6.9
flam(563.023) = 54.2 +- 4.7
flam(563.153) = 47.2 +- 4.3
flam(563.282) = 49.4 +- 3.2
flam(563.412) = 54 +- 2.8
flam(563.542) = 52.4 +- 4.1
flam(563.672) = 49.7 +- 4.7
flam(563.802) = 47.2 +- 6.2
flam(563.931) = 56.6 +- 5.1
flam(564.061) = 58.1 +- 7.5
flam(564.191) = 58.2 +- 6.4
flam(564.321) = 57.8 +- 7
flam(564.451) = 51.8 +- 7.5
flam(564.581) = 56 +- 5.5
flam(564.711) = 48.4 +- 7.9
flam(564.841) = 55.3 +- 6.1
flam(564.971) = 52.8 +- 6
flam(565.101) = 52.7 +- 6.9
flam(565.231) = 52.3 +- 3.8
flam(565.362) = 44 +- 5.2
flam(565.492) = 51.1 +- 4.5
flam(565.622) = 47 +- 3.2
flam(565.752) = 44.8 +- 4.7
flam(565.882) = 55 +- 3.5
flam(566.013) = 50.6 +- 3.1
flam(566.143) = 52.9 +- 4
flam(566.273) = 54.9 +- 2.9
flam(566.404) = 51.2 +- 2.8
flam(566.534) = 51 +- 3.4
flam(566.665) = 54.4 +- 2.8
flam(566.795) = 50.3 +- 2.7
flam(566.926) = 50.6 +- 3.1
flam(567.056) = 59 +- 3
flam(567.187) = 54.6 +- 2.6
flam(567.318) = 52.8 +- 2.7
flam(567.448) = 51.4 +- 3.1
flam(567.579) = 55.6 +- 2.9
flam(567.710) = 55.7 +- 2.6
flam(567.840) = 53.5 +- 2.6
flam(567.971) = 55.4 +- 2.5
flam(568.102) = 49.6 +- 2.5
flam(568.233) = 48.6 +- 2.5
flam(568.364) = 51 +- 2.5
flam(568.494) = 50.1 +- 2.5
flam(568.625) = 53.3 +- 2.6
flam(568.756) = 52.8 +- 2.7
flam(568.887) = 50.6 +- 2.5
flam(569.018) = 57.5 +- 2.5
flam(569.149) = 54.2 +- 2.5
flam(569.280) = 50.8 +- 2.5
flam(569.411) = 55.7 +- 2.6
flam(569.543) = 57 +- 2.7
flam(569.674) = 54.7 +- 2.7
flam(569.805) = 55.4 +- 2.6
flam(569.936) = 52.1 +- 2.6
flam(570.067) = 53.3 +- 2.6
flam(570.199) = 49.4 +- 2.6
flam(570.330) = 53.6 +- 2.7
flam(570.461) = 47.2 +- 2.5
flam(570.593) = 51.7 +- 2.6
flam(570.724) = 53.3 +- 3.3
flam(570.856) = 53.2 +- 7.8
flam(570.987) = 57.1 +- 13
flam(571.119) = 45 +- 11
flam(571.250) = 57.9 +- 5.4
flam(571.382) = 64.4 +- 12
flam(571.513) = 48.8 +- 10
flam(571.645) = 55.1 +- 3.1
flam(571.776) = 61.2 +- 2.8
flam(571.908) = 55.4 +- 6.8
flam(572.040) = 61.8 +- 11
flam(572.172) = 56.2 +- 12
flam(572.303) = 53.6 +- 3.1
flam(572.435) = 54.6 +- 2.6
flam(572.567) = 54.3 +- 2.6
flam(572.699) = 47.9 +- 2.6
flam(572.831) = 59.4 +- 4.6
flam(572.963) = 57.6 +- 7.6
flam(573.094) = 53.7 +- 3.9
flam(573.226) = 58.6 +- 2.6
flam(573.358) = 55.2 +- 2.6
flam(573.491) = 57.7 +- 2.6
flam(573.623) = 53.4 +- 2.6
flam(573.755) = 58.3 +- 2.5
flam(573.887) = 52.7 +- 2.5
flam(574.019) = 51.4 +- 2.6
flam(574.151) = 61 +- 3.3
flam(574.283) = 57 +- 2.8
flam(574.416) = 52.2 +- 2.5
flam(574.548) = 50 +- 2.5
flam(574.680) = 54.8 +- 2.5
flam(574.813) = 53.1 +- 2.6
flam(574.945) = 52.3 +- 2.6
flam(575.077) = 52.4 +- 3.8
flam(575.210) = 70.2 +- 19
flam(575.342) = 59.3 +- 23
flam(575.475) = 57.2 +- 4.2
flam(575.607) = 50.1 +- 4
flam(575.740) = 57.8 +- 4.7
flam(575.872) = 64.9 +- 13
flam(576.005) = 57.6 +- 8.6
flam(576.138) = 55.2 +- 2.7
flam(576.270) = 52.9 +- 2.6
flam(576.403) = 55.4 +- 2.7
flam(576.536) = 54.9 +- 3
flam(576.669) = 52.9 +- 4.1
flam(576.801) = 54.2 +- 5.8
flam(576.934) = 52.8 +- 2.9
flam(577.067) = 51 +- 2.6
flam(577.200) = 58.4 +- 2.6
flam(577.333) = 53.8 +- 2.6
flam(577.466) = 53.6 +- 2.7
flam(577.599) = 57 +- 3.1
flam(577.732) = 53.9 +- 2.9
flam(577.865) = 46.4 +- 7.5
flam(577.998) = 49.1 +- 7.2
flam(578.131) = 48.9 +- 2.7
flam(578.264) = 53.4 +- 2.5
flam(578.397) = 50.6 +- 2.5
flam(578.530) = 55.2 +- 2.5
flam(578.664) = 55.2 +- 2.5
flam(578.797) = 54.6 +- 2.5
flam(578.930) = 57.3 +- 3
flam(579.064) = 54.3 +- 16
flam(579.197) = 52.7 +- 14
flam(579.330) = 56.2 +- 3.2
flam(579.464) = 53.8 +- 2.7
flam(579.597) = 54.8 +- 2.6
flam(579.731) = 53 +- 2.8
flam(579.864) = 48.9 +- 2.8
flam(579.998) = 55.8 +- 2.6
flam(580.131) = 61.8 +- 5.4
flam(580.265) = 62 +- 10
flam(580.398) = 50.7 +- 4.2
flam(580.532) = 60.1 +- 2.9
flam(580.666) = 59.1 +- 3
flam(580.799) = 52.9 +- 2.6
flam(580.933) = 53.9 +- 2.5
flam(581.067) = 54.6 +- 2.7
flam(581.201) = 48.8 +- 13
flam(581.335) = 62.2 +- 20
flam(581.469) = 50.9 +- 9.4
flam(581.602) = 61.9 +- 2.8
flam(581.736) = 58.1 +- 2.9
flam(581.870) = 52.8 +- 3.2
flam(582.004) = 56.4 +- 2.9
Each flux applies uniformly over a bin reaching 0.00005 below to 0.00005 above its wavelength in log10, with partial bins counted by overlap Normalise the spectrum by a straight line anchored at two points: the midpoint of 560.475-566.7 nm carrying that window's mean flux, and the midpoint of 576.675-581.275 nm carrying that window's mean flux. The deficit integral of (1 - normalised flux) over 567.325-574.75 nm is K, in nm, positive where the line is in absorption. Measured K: -0.20 nm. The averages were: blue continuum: 51.4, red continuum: 54.1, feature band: 54.2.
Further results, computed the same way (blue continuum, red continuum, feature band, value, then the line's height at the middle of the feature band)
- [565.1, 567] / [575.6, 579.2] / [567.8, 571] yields -0.059 nm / 51.8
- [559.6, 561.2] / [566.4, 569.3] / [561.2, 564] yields 0.000 nm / 50.8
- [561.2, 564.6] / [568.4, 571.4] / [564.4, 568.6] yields 0.041 nm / 52.5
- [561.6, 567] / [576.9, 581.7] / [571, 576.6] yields -0.254 nm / 53.4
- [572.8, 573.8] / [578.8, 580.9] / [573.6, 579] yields 0.136 nm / 56.1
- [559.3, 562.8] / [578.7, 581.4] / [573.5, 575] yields -0.013 nm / 53.9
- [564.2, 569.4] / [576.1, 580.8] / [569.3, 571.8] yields -0.037 nm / 53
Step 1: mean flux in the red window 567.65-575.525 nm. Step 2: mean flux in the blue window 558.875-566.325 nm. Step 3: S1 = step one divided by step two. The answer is 1.07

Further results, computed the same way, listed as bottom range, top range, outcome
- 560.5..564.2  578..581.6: 1.07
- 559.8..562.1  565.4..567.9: 1.03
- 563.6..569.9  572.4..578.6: 1.04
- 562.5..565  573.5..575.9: 1.08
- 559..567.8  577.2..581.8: 1.06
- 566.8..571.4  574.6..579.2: 1.03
